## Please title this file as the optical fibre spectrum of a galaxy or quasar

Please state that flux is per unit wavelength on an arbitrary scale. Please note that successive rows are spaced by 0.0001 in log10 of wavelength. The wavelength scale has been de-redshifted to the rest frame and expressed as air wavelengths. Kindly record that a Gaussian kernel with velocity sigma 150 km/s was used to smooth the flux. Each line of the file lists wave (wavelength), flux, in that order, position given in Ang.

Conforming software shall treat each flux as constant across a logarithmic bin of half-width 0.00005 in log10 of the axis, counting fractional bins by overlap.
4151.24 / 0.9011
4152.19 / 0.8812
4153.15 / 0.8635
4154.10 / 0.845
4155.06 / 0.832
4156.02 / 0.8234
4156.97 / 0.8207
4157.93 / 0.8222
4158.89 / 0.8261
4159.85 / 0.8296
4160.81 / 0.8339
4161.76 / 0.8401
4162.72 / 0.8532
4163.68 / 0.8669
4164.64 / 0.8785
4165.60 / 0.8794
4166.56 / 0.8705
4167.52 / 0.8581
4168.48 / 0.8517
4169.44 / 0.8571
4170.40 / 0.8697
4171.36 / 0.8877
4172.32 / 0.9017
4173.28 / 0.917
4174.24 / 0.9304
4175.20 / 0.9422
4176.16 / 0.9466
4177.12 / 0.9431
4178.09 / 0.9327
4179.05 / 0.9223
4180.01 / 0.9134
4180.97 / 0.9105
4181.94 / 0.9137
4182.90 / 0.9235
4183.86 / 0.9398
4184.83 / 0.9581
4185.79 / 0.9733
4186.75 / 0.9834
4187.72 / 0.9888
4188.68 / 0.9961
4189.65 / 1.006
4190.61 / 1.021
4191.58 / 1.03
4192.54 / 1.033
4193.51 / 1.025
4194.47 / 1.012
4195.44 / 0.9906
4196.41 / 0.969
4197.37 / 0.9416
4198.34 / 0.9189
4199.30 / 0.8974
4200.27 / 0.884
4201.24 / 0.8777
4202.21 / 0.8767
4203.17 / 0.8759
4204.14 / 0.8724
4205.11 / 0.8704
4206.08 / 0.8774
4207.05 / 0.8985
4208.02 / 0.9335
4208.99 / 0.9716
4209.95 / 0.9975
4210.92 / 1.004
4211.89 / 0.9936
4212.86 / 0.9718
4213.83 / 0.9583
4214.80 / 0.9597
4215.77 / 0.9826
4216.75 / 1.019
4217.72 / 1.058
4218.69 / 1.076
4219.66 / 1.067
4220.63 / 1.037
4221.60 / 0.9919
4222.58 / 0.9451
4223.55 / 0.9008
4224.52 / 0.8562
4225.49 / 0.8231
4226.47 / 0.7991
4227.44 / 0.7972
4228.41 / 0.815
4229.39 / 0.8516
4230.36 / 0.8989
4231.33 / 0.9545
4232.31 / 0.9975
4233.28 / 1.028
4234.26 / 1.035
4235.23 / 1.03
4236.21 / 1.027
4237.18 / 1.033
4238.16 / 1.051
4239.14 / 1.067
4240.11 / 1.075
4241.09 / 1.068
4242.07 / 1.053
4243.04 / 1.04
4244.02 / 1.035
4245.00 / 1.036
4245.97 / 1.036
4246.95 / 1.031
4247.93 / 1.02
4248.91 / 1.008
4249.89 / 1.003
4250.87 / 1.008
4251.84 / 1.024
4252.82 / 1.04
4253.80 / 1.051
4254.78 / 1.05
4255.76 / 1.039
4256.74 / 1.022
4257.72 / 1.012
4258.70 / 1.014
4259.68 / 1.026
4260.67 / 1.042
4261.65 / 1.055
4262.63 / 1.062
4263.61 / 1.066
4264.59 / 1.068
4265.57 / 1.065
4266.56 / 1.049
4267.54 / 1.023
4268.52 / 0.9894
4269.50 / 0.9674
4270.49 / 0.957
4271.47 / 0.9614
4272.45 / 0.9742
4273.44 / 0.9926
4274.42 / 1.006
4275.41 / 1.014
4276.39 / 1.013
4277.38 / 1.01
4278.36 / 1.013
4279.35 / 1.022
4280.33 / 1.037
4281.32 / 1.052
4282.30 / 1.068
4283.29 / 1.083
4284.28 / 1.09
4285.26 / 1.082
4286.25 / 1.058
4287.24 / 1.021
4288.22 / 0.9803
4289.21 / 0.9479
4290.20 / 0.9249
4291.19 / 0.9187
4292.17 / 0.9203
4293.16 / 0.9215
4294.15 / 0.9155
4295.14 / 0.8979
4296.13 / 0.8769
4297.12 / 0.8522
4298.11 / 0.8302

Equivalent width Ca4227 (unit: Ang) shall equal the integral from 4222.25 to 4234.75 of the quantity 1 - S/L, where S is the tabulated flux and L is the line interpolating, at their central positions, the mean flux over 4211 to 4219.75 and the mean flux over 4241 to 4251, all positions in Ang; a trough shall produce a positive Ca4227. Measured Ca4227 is 1.4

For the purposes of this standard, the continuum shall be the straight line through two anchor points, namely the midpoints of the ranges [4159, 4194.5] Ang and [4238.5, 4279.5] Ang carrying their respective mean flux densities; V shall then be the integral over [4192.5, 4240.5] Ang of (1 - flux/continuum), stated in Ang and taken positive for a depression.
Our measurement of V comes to 0.9 Ang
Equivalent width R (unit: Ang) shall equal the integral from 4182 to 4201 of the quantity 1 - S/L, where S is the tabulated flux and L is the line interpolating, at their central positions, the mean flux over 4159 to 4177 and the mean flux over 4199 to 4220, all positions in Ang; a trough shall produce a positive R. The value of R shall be -1.1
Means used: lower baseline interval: 0.879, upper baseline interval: 0.951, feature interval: 0.971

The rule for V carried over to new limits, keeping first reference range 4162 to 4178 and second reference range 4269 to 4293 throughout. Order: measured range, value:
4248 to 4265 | -1.0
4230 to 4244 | -1.0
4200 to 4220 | -0.5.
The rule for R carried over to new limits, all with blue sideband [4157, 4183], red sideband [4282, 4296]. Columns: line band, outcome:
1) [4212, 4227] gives -0.61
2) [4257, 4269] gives -0.96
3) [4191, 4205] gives -0.53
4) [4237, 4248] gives -1.19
